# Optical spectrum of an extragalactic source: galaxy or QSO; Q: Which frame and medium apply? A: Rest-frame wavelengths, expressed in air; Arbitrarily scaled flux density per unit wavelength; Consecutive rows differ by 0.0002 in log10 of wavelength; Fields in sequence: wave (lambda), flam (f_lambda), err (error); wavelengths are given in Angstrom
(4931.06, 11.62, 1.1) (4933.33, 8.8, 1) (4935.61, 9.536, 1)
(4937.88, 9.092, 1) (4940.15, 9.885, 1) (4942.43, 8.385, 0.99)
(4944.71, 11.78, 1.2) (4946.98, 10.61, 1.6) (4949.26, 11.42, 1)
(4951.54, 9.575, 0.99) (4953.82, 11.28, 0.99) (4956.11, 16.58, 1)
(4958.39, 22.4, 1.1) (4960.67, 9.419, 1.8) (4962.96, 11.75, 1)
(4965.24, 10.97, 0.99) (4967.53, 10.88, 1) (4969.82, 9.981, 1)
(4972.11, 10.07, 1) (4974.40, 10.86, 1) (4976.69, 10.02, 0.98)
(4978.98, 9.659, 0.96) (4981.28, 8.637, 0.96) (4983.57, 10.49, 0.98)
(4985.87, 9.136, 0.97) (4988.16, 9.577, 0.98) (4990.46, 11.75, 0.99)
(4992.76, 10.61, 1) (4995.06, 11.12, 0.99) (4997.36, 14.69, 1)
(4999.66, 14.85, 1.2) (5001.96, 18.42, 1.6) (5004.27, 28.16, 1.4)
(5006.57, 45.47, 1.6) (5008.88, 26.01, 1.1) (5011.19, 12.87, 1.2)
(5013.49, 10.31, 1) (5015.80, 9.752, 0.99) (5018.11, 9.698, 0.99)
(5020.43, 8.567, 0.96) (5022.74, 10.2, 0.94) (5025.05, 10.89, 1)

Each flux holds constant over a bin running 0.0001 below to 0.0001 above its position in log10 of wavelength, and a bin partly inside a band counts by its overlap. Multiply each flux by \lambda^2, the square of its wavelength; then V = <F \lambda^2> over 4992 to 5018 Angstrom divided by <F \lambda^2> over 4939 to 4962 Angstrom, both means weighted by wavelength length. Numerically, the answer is 1.53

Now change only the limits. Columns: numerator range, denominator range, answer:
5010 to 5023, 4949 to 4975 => 0.86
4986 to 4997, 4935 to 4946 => 1.14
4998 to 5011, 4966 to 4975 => 2.44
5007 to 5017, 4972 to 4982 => 1.74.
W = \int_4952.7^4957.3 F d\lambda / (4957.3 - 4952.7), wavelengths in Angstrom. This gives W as 14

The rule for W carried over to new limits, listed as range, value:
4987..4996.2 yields 10.8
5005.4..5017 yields 20.9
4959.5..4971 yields 10.6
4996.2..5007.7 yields 24.3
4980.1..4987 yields 9.41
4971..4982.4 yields 9.85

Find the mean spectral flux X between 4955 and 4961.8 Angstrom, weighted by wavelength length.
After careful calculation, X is 16.2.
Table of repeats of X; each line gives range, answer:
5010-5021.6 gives 10.3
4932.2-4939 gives 9.14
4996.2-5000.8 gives 14.8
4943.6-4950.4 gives 11.3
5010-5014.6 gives 11.7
